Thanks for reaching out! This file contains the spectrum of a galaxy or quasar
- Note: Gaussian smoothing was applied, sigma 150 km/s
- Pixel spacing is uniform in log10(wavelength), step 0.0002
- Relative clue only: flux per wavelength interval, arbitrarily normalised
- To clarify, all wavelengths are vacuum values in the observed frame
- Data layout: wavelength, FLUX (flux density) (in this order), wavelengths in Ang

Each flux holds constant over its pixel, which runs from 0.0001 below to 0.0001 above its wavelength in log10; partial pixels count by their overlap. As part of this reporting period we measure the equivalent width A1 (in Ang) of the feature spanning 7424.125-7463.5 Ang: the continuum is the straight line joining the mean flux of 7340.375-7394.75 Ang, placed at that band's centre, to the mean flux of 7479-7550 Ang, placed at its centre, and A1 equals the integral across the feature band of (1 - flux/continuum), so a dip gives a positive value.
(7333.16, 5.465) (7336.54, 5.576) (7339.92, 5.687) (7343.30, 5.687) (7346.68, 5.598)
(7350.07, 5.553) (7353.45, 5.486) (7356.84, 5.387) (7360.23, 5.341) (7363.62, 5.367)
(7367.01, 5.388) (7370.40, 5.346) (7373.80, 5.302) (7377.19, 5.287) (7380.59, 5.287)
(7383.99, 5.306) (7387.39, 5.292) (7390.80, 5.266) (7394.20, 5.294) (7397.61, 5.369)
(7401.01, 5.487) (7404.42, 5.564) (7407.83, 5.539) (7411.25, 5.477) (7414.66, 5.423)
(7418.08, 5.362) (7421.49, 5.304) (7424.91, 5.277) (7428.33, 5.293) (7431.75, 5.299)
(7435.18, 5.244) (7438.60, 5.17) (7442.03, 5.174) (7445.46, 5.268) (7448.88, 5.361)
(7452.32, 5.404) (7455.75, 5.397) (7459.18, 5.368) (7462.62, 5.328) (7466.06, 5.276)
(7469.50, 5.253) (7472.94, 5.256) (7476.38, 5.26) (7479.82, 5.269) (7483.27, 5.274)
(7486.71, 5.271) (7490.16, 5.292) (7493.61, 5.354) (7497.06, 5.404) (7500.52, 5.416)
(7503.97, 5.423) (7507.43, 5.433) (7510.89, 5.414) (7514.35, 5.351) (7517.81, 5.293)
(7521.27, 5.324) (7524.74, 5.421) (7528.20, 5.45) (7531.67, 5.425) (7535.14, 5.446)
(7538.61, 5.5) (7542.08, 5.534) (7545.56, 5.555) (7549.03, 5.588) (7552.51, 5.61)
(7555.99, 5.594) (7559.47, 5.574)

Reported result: 0.7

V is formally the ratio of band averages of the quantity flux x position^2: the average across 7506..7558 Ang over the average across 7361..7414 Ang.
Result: 1.1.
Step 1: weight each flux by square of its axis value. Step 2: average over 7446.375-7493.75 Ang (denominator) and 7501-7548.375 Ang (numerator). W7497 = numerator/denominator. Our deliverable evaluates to 1.04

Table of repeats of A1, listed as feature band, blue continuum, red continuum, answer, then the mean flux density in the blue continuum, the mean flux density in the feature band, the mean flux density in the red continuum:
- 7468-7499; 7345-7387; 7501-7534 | 0.57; 5.38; 5.29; 5.39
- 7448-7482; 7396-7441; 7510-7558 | 0.57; 5.37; 5.31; 5.47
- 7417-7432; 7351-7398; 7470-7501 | 0.05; 5.34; 5.31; 5.3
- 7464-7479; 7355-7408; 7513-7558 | 0.45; 5.36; 5.26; 5.47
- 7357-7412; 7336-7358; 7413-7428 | 0.83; 5.57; 5.37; 5.34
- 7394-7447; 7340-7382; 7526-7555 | 1.07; 5.43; 5.35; 5.51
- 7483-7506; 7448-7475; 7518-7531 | 0.02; 5.33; 5.35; 5.39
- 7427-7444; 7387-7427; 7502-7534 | 0.49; 5.39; 5.23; 5.39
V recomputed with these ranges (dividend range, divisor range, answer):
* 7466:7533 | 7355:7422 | 1.03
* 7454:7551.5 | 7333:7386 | 1.03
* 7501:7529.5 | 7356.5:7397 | 1.05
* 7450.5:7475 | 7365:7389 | 1.02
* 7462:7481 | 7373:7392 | 1.02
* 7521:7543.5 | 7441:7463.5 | 1.04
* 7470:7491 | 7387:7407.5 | 1.00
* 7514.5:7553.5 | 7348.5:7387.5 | 1.06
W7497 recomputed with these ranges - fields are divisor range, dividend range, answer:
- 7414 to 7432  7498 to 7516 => 1.04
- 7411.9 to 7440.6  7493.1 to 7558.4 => 1.06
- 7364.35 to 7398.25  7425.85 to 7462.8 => 1.01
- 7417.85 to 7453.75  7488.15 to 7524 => 1.04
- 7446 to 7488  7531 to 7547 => 1.05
